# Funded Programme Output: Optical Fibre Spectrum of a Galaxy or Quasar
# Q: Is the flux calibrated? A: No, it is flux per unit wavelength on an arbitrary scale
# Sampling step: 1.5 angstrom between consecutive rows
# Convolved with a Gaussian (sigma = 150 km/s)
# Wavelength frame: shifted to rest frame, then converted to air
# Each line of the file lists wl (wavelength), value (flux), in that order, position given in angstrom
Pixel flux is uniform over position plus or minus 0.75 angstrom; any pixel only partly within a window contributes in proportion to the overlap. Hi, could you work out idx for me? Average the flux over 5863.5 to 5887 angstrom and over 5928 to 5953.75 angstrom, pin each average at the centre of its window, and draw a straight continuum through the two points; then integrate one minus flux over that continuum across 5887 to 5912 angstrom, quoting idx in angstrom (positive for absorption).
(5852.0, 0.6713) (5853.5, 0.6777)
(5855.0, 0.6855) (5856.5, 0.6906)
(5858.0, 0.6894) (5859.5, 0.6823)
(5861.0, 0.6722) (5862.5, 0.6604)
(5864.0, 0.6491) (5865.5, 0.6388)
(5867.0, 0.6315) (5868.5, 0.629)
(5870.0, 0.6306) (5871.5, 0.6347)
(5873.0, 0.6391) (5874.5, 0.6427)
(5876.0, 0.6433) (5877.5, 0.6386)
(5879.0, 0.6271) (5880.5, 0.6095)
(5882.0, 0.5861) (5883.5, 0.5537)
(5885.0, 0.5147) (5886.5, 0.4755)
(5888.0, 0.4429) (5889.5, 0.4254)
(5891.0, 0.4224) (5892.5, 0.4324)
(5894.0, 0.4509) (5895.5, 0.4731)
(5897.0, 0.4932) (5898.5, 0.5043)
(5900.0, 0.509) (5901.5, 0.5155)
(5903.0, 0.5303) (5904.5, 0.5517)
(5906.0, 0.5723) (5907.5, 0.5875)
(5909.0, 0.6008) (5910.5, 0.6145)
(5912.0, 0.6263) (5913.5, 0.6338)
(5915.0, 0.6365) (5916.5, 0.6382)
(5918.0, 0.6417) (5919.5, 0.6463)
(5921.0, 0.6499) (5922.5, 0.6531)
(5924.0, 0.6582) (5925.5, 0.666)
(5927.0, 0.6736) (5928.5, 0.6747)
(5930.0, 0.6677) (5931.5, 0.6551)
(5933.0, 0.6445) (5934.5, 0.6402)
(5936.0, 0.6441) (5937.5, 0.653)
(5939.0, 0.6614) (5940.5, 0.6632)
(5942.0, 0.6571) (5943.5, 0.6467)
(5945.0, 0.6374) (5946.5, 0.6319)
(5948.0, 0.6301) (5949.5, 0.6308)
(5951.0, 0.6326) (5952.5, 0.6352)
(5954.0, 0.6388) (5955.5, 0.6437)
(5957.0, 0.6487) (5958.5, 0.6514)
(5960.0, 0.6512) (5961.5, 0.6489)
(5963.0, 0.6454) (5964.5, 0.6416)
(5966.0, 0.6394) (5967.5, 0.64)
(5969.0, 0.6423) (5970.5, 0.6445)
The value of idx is 4.5 angstrom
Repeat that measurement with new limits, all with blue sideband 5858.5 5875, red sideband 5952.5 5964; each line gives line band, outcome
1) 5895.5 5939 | 2.3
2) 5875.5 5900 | 4.9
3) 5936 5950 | 0.0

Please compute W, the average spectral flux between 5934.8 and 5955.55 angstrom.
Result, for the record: 0.643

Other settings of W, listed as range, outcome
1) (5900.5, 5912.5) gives 0.572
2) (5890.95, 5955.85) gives 0.608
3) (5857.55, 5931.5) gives 0.593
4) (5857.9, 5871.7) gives 0.651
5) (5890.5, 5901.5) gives 0.474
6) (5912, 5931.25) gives 0.652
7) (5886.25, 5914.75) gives 0.522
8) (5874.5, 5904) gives 0.522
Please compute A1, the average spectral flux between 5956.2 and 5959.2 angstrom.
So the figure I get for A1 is 0.65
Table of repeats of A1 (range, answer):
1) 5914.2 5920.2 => 0.641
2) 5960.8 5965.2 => 0.645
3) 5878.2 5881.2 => 0.619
